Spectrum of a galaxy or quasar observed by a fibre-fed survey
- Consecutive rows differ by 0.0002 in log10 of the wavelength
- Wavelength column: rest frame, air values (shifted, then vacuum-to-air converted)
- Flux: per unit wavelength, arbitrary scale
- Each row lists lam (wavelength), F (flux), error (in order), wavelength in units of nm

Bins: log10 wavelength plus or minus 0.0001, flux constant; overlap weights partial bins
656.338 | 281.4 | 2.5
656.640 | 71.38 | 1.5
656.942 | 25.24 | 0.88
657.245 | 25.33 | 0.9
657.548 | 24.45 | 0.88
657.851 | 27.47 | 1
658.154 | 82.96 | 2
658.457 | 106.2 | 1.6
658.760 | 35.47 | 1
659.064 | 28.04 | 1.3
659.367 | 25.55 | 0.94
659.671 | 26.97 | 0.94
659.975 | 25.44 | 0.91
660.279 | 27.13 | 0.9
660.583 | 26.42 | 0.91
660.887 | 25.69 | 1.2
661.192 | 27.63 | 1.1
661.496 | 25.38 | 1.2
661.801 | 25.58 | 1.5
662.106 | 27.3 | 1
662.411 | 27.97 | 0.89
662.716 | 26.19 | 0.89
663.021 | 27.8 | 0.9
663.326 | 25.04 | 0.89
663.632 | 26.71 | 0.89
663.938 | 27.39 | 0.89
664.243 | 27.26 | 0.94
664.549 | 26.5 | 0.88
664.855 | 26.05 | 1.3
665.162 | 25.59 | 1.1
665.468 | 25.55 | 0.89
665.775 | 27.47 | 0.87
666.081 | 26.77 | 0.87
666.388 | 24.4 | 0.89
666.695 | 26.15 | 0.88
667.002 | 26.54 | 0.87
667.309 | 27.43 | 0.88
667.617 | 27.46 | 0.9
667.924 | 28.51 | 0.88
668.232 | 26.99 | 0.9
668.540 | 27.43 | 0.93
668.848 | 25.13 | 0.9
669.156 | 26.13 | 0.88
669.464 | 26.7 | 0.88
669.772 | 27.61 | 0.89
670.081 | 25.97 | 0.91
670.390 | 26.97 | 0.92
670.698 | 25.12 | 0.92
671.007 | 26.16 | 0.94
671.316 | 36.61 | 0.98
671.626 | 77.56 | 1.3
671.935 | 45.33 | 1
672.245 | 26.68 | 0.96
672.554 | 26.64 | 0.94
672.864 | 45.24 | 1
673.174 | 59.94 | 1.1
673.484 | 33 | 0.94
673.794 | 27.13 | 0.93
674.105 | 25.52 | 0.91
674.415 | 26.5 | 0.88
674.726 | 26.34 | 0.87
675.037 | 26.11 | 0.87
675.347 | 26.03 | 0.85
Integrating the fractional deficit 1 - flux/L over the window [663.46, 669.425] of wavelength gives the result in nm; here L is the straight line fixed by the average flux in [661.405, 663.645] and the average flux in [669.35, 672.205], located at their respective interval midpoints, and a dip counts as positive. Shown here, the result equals 0.76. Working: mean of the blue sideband 26.5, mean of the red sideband 35.1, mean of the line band 26.6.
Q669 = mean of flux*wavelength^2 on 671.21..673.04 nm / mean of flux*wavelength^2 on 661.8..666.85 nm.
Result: 1.7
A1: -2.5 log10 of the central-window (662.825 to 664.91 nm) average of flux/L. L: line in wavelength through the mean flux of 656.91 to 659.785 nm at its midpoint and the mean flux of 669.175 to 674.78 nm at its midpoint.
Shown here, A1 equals 0.399 mag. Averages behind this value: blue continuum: 41.6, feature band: 26.7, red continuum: 34.1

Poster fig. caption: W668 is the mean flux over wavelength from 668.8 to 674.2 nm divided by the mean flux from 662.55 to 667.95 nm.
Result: 1.29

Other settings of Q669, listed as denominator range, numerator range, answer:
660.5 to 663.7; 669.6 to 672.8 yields 1.35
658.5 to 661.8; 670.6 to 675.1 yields 1.25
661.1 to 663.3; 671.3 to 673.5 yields 1.74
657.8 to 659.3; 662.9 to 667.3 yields 0.48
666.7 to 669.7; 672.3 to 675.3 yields 1.23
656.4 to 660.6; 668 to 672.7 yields 0.73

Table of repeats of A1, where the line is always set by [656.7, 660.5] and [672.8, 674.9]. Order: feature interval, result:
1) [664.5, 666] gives 0.370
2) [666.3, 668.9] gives 0.326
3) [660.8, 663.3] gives 0.382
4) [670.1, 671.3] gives 0.277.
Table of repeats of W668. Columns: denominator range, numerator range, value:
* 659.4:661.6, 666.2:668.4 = 1.02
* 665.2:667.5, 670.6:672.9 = 1.47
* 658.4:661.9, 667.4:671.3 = 0.85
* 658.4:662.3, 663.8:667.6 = 0.84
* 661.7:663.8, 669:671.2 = 1.00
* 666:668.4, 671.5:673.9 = 1.59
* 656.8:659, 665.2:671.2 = 0.58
